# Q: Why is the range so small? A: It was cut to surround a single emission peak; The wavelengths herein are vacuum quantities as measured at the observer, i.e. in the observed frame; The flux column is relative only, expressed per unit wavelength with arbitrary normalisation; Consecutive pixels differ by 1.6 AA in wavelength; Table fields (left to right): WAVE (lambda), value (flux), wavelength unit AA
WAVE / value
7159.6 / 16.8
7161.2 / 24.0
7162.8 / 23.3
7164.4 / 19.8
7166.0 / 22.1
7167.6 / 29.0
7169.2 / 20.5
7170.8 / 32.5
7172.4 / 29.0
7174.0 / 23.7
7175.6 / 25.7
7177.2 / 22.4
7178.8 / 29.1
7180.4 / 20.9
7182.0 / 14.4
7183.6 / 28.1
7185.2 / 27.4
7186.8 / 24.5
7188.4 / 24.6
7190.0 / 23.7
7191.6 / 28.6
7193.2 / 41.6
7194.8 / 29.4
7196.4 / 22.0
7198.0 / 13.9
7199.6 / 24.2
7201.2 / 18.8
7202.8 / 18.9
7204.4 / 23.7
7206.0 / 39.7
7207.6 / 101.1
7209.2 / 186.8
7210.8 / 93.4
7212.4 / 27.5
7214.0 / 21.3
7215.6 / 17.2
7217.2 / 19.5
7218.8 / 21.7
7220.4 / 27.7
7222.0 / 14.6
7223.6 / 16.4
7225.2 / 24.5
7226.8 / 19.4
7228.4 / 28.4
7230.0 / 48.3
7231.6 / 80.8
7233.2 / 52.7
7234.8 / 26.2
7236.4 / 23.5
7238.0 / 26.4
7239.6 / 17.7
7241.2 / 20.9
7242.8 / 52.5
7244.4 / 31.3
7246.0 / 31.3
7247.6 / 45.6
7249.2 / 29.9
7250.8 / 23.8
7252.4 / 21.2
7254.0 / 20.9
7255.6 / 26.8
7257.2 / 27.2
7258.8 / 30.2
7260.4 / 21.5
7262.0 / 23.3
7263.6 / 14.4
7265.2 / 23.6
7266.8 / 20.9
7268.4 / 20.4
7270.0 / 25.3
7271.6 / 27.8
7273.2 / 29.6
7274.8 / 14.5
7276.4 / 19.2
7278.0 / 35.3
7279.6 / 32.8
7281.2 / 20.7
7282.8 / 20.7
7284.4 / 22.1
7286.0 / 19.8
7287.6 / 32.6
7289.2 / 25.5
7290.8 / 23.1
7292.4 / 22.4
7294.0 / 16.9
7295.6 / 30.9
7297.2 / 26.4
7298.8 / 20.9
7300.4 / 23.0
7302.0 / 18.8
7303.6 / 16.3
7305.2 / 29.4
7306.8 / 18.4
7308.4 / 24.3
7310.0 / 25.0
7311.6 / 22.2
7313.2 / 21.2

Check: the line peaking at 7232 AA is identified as [N II]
